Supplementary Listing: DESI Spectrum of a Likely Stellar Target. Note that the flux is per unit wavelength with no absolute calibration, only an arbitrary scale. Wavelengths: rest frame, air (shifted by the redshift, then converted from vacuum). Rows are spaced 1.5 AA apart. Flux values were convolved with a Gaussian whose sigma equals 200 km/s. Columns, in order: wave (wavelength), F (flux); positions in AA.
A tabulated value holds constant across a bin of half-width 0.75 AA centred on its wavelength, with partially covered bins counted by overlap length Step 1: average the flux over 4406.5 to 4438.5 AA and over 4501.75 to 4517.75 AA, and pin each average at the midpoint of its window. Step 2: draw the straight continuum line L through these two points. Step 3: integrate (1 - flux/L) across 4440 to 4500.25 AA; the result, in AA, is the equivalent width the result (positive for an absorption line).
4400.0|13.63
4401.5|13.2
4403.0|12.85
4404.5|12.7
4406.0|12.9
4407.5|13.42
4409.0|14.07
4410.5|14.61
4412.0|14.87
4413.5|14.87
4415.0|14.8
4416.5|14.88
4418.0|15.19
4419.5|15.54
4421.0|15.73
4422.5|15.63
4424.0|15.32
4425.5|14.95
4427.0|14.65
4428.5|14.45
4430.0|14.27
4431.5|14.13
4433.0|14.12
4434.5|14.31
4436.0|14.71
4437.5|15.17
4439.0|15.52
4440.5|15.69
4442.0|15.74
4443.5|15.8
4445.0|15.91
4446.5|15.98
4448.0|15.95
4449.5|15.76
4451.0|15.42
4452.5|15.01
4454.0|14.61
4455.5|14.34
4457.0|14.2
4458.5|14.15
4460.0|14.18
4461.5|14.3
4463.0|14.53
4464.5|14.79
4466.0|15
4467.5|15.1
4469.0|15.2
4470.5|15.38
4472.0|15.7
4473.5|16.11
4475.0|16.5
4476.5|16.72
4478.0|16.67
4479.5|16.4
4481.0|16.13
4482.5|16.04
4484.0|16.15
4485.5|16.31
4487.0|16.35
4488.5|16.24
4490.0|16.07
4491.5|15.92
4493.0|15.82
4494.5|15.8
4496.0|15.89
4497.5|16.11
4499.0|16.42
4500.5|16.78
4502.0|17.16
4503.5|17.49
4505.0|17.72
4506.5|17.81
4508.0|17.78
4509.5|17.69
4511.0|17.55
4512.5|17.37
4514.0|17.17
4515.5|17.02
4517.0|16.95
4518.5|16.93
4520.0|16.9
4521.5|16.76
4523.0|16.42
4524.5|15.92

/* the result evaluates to 2.2 AA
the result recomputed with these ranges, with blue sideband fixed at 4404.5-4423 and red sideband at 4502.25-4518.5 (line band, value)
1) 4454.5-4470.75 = 1.4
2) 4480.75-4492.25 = 0.4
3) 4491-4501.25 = 0.5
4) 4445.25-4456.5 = 0.3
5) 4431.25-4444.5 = 0.2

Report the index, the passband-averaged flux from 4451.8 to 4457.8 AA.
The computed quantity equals 14.5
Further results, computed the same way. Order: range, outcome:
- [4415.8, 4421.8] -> 15.3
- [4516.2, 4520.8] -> 16.9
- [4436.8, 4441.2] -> 15.5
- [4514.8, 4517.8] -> 17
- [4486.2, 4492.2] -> 16.1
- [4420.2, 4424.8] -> 15.6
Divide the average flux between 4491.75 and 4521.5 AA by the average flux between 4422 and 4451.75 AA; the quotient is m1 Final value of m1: 1.12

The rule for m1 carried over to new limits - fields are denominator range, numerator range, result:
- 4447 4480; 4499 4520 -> 1.13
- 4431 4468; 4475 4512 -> 1.11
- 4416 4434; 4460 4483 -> 1.05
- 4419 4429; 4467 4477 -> 1.04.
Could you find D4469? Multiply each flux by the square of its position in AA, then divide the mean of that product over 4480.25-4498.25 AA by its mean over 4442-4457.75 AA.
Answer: 1.07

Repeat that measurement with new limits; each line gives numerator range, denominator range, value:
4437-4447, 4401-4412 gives 1.18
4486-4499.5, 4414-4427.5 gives 1.09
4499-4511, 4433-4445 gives 1.18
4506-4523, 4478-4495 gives 1.08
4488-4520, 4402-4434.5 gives 1.21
